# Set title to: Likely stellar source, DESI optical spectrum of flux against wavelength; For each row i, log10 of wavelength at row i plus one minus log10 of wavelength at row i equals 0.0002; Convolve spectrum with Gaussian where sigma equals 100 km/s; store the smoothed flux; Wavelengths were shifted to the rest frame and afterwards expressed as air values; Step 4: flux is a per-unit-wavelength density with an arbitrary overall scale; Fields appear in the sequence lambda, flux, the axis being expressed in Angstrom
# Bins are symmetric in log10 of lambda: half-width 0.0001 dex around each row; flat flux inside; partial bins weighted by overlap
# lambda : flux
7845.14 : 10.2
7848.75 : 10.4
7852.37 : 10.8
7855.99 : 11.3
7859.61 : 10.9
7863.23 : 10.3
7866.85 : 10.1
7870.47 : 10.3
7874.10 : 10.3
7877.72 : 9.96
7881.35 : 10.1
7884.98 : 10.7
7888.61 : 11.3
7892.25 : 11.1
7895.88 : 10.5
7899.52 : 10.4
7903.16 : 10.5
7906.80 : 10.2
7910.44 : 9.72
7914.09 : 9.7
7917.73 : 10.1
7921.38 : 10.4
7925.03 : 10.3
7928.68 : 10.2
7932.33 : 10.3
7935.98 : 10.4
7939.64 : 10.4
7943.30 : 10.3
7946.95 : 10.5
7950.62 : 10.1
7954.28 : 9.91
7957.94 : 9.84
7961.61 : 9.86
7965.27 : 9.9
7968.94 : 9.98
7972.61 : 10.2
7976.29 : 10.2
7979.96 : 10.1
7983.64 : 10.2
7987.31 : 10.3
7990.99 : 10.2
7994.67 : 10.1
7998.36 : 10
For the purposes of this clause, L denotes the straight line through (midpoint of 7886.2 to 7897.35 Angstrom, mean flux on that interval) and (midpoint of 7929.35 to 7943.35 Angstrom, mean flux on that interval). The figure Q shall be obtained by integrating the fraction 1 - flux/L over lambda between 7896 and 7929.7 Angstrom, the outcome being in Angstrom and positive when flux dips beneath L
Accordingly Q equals 1.5 Angstrom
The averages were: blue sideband 11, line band 10.2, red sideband 10.3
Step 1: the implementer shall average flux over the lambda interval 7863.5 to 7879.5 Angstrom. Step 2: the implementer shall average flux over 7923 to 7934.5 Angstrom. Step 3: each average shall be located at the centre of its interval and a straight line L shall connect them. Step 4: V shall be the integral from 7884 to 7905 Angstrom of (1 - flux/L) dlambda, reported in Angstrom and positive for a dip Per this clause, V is -1.1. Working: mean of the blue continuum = 10.2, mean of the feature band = 10.7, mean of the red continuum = 10.3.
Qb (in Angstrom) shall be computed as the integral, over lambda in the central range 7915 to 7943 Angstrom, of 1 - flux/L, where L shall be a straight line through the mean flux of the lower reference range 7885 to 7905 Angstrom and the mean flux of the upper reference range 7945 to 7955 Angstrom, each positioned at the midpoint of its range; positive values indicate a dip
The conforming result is 0.35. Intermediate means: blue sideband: 10.8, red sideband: 10.2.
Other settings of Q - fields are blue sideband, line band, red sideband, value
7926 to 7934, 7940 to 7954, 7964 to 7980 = -0.11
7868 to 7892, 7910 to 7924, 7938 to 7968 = 0.35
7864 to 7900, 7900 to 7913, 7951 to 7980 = 0.24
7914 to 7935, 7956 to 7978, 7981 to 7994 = 0.48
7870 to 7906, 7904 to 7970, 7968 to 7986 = 1.21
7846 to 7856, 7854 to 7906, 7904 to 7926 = -0.70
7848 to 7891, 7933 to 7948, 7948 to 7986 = -0.31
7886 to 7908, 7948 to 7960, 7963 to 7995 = 0.37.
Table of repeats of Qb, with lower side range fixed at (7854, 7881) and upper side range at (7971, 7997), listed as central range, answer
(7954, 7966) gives 0.4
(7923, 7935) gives 0.0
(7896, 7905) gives -0.1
